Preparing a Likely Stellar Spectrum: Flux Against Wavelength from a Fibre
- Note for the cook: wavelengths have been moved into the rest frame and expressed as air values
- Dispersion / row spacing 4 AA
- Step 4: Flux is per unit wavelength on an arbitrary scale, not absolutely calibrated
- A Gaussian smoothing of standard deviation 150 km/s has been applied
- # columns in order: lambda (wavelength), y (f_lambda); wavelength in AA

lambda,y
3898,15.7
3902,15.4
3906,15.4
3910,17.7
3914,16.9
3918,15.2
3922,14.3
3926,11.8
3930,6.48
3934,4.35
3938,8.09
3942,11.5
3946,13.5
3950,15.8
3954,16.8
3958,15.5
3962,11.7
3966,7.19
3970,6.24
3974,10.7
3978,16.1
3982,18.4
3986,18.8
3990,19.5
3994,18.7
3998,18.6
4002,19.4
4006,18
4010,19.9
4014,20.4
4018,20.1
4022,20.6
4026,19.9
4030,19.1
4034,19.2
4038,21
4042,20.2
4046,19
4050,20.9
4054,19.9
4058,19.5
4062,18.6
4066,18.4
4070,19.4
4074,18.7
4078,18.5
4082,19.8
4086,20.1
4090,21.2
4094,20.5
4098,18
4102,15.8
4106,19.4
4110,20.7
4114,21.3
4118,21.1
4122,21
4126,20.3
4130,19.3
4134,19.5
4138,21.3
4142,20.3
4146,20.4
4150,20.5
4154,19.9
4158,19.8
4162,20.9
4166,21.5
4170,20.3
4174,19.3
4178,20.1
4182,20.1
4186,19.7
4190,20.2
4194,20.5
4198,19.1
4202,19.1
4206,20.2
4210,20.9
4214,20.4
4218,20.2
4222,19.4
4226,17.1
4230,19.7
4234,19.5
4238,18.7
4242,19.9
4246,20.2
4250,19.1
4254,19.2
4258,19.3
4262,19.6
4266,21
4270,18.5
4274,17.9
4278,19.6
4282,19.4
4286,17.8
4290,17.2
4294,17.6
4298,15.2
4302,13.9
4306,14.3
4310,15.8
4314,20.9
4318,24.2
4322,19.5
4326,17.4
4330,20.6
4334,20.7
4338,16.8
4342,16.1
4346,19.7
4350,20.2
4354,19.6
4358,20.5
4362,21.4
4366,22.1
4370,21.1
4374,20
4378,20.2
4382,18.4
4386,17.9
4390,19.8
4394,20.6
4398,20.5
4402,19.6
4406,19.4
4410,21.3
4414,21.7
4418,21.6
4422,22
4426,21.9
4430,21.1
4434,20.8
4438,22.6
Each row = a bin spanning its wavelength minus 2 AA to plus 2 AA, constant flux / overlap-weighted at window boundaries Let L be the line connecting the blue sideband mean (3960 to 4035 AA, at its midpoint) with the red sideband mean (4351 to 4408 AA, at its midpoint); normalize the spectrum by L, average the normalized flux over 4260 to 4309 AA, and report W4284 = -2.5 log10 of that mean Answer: 0.10 mag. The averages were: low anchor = 16.9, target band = 17.6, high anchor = 20.1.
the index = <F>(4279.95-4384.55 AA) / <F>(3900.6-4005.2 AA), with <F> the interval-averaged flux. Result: 1.3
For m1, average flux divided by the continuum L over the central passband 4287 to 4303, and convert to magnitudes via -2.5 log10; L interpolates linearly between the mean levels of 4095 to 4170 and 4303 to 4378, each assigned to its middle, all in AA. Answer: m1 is 0.20 mag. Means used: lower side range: 20.1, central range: 16.2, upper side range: 19.4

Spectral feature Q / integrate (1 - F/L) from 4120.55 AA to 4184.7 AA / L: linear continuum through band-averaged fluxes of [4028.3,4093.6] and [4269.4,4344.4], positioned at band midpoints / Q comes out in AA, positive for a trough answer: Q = -4.13 AA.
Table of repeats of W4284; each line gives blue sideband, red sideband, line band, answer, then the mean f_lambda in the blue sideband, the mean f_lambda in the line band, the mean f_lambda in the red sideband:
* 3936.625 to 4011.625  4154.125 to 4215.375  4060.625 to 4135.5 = -0.090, 15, 19.6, 20.1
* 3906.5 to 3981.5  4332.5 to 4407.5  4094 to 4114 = -0.243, 12.4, 19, 19.7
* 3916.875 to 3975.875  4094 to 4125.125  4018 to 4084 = -0.180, 11.2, 19.6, 19.7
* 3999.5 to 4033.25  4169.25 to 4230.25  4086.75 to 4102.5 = 0.024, 19.6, 19.3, 19.8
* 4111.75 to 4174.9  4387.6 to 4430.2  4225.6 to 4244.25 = 0.077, 20.4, 19.2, 20.8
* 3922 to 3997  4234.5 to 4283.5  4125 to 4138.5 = -0.197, 13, 20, 19.4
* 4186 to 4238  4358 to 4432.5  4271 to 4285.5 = 0.066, 19.7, 18.8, 20.6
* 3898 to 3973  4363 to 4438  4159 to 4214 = -0.192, 12.5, 20.1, 20.6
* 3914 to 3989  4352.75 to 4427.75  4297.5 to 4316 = 0.181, 12.6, 16.1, 20.5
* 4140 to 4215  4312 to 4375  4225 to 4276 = 0.048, 20.2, 19.2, 20.1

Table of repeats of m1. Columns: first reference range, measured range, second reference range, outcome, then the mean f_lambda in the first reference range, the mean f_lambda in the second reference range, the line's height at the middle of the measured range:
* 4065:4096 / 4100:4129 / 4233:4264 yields -0.02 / 19.6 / 19.4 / 19.6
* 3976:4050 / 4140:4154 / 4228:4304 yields -0.08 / 19.3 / 18.6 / 18.9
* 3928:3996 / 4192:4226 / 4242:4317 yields -0.16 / 12.9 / 18.3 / 17.1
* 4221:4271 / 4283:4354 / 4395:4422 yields 0.10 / 19.3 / 20.8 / 20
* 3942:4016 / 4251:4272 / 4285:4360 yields -0.10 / 15.7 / 18.3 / 17.9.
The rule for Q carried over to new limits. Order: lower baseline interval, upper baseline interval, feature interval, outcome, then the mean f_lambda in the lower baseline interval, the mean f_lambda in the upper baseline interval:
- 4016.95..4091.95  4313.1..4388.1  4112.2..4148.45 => -1.4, 19.7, 19.8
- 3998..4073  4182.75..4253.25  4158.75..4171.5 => -0.8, 19.6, 19.6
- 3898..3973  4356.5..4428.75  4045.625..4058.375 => -4.7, 12.5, 20.6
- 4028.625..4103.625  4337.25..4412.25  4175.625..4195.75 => -0.6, 19.4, 19.8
